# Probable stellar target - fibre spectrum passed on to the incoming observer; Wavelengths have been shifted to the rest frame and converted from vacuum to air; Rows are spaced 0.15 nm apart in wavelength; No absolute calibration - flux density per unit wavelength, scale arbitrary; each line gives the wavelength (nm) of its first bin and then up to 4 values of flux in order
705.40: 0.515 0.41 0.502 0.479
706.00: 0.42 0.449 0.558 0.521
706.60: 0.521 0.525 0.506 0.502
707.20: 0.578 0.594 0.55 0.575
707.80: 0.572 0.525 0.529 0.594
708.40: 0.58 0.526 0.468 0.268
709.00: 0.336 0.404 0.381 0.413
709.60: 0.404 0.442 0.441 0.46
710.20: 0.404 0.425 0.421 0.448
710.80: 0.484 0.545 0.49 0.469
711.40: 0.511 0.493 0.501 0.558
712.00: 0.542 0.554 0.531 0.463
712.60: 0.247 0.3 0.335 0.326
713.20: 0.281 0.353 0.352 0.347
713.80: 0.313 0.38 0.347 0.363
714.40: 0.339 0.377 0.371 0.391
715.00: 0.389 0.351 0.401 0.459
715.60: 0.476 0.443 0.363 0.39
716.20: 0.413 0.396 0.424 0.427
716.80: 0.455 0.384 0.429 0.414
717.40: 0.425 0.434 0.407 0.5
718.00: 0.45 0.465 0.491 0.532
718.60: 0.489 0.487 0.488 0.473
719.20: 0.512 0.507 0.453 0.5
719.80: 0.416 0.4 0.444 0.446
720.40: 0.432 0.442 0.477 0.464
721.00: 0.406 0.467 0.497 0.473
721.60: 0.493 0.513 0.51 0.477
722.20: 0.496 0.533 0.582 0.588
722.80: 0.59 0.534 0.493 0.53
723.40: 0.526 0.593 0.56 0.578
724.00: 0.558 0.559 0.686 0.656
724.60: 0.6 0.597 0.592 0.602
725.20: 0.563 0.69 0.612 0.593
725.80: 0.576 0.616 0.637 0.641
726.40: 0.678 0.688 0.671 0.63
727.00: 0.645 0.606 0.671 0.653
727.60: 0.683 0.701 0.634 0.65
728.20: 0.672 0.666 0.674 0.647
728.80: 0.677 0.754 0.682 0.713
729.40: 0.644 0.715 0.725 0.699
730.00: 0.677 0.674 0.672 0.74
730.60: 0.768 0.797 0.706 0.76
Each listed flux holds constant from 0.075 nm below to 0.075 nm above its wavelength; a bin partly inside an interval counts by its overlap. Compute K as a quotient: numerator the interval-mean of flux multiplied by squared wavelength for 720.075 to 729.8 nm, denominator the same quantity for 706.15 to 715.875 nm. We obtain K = 1.4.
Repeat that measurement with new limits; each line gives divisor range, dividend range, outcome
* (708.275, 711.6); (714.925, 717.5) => 0.94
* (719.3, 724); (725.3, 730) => 1.35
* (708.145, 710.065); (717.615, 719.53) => 1.12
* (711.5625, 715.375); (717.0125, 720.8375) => 1.20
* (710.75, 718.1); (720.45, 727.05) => 1.40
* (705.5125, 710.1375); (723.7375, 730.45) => 1.41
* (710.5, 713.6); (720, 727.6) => 1.33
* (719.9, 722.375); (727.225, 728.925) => 1.46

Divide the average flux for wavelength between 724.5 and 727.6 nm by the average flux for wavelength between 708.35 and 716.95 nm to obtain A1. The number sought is 1.51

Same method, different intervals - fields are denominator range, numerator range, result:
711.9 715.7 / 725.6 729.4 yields 1.71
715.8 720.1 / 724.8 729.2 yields 1.45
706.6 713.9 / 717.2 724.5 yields 1.09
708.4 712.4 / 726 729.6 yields 1.45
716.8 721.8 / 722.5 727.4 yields 1.31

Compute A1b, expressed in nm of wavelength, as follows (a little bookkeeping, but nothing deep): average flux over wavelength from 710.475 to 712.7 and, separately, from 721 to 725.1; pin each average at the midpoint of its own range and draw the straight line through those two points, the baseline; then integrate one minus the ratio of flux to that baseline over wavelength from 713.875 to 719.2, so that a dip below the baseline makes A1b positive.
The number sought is 0.91 nm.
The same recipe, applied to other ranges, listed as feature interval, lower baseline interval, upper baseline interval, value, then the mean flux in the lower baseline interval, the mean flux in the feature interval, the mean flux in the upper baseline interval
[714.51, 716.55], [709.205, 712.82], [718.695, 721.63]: 0.25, 0.455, 0.403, 0.463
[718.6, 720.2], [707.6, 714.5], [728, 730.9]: 0.25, 0.435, 0.469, 0.698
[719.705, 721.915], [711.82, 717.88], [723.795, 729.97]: 0.28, 0.399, 0.458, 0.648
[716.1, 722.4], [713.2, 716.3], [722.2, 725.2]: 0.21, 0.379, 0.46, 0.574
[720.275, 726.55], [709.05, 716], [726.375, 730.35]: 0.42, 0.415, 0.555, 0.674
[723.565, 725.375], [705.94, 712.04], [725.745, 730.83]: 0.11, 0.486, 0.601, 0.676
